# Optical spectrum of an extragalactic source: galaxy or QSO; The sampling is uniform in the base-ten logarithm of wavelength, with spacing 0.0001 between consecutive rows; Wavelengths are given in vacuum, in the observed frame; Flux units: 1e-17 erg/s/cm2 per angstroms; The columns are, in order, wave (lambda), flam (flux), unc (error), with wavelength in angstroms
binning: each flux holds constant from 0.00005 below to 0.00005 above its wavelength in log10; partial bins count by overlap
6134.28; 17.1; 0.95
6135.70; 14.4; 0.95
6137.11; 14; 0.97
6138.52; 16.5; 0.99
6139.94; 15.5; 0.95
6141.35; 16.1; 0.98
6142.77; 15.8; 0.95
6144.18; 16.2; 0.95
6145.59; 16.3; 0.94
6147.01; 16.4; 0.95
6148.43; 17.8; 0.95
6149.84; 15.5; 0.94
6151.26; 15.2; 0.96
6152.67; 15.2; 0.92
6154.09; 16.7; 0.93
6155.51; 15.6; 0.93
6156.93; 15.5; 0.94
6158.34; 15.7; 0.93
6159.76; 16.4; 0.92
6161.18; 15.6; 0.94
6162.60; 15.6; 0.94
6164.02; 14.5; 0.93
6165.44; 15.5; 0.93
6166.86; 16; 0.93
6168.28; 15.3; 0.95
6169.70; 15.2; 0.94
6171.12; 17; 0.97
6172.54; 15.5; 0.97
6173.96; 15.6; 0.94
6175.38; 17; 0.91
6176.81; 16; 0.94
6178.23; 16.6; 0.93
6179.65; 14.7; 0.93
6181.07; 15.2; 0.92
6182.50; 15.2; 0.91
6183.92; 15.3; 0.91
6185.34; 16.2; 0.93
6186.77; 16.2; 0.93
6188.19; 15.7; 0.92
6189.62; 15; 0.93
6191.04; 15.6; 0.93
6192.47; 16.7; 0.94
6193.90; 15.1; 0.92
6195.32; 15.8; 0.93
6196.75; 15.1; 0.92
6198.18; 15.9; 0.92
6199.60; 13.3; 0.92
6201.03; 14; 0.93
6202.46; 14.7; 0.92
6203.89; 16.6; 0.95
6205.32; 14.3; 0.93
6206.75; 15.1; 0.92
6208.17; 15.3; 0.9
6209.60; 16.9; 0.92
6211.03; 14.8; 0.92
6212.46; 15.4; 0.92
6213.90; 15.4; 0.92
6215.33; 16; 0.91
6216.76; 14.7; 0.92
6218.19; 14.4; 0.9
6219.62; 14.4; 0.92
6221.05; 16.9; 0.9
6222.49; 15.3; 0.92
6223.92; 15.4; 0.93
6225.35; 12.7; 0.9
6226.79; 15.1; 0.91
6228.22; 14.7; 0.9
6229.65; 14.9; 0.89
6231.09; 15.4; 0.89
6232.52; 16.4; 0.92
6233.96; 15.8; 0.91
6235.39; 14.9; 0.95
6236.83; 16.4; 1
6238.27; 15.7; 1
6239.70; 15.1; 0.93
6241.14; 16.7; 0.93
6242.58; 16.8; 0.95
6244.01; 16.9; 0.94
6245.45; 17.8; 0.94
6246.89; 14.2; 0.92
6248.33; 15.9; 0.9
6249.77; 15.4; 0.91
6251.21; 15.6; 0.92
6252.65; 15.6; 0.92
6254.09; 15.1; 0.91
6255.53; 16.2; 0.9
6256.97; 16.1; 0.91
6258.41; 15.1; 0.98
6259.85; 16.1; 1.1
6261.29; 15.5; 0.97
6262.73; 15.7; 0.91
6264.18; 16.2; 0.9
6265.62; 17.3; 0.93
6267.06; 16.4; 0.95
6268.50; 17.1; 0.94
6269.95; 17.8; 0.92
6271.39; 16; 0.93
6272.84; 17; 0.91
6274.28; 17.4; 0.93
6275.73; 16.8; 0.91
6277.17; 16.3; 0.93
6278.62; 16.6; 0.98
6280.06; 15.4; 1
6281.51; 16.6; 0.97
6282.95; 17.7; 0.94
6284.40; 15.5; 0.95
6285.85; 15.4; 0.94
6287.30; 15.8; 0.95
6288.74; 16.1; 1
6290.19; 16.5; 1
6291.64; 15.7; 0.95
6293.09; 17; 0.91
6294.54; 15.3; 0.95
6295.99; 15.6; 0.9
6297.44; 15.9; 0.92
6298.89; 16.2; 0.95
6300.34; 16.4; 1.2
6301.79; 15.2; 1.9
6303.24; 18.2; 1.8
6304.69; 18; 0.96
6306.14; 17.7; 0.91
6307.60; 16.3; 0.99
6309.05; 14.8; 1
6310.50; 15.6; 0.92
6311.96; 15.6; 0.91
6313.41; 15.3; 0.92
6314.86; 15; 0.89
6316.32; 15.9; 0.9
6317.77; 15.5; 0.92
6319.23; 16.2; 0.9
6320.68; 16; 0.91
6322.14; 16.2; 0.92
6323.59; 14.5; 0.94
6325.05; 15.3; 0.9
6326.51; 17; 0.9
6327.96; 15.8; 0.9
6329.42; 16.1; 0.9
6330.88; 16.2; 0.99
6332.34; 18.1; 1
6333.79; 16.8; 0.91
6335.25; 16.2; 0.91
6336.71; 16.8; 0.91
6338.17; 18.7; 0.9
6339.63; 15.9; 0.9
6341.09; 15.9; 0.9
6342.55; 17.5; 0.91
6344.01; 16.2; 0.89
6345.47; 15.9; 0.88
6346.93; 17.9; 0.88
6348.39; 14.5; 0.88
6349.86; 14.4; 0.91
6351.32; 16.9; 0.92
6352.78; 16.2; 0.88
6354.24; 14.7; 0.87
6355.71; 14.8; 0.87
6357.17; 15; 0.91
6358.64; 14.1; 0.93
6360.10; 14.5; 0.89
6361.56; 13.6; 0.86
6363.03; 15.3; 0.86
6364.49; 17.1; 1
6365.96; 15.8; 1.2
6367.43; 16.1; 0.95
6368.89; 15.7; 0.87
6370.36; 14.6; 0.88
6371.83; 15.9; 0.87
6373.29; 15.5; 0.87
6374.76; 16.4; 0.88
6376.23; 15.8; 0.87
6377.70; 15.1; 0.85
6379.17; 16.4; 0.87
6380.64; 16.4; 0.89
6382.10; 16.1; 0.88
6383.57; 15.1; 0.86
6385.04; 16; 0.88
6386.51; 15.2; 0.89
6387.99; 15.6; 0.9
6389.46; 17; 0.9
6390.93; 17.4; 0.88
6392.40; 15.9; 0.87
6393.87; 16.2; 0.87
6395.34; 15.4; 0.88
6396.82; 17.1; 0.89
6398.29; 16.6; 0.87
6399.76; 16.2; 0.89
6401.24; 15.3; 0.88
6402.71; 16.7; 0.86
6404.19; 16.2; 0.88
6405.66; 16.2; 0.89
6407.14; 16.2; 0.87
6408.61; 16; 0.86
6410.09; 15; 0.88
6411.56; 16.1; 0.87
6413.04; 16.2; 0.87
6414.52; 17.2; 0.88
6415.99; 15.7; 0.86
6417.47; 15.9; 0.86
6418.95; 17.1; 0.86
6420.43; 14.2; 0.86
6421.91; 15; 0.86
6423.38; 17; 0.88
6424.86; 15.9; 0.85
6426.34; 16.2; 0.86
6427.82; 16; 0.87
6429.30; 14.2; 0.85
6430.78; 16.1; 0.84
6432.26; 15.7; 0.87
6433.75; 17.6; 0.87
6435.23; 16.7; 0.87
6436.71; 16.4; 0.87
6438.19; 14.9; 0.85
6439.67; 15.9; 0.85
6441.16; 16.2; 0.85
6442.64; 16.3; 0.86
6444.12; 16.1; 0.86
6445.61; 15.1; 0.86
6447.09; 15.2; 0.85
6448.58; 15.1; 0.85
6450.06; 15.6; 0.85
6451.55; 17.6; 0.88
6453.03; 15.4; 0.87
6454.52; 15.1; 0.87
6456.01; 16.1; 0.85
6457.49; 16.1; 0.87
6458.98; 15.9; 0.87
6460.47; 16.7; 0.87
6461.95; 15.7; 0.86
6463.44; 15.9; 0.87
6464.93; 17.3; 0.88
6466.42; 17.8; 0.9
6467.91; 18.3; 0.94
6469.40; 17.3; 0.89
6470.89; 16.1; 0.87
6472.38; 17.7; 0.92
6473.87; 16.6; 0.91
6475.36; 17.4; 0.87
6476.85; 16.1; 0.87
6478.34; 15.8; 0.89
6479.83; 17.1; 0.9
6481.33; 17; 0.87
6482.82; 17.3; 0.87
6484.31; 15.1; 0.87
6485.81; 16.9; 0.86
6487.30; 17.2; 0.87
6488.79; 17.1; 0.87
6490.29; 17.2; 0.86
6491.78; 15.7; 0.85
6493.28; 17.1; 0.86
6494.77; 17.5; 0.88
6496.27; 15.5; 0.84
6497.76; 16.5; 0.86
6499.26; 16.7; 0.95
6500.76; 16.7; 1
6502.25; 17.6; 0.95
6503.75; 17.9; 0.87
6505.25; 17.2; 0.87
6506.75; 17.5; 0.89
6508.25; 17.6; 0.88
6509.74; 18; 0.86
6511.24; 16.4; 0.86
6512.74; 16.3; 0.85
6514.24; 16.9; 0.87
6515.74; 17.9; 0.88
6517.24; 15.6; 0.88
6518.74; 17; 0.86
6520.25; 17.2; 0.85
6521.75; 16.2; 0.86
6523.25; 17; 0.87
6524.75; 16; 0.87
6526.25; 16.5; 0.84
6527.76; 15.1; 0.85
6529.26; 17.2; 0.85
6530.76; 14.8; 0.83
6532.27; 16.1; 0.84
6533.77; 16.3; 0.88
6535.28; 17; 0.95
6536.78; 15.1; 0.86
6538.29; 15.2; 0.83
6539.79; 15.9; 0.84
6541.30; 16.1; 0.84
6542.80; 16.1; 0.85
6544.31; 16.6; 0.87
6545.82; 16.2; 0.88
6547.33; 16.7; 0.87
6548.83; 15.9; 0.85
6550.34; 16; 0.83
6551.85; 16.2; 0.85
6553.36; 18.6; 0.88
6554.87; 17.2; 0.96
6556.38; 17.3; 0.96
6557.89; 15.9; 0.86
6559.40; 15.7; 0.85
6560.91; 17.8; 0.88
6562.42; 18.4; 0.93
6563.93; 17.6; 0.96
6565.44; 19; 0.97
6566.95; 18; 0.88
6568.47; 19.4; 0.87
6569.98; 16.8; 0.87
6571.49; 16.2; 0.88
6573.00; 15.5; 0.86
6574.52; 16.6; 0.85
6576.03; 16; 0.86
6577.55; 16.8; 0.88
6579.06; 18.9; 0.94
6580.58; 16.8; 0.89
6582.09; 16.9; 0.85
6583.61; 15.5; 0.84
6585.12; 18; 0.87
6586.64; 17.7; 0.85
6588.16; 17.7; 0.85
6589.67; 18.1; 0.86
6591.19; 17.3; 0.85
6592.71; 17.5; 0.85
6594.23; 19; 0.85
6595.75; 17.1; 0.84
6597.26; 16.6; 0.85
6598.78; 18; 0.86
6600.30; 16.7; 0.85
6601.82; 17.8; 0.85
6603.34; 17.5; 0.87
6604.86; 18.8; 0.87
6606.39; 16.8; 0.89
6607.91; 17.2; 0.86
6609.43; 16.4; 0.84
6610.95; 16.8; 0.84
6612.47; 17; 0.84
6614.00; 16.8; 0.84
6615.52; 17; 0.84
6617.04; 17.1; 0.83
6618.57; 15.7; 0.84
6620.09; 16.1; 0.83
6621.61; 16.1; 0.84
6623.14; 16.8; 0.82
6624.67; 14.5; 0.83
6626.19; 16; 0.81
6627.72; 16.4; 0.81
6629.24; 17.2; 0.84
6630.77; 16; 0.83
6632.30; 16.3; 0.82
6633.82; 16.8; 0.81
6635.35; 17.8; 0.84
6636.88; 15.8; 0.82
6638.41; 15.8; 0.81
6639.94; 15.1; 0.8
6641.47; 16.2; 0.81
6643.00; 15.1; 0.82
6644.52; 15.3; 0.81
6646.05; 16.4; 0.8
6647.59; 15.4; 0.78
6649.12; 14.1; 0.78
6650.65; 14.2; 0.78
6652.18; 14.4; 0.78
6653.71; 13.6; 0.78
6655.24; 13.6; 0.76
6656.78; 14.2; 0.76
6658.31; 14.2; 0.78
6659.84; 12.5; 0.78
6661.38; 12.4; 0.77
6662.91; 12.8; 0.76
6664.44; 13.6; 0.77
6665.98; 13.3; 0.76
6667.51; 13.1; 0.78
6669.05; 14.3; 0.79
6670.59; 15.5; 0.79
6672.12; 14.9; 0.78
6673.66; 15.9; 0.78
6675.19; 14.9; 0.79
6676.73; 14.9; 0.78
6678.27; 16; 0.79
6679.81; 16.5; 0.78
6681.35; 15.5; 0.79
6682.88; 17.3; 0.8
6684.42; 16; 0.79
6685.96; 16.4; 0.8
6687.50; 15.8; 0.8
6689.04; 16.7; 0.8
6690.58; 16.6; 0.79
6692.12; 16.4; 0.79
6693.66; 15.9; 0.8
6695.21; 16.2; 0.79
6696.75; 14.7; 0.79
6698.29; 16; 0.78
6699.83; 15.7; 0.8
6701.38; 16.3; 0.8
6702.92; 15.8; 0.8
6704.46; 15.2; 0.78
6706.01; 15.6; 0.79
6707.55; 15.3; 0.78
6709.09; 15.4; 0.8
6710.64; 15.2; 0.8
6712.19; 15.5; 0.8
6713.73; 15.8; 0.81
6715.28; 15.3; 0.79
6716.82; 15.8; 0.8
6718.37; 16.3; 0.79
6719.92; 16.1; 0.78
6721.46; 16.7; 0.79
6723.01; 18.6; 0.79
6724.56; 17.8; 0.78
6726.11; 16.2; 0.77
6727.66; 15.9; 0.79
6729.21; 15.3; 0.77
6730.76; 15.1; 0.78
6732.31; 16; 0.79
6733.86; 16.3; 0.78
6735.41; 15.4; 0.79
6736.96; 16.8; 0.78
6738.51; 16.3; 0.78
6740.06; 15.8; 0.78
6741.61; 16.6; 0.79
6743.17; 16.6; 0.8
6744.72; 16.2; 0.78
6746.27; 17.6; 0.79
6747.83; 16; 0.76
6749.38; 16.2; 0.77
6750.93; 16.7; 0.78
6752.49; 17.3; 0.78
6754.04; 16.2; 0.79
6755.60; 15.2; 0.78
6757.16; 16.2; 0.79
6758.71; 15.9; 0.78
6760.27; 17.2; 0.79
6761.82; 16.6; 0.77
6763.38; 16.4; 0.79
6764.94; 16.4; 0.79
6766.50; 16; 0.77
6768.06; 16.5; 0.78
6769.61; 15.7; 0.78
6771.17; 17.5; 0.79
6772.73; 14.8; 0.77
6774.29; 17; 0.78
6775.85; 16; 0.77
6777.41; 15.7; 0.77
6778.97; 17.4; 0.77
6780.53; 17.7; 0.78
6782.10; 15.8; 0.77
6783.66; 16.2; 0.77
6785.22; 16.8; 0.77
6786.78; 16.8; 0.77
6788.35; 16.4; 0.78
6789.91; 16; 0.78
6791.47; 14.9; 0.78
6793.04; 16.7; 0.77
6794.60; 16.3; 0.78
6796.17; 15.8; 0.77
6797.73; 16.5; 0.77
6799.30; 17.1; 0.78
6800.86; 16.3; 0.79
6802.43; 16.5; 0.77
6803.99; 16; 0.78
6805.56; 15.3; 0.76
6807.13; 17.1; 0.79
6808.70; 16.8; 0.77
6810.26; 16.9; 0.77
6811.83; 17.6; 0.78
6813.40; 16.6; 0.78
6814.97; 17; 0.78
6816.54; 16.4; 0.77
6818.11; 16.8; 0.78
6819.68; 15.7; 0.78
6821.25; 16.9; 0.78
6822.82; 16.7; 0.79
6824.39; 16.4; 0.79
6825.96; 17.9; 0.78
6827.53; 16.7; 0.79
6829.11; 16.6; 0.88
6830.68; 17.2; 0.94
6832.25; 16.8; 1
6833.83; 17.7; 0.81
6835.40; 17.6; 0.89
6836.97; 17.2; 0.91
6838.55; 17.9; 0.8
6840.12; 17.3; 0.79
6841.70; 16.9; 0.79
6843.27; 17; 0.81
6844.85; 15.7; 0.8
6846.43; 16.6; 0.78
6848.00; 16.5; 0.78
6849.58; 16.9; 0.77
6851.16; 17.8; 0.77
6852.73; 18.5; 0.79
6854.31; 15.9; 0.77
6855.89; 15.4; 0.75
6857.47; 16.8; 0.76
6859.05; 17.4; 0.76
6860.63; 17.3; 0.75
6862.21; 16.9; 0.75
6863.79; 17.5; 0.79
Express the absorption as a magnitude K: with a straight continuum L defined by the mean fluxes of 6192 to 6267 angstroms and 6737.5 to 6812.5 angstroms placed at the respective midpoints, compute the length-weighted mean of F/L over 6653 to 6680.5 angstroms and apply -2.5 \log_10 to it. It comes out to 0.143 mag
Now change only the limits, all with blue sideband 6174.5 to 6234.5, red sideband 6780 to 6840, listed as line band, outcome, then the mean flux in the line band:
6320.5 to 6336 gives -0.04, 16.2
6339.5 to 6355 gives -0.02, 16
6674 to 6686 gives 0.03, 15.9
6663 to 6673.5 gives 0.16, 14.1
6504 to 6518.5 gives -0.07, 17.1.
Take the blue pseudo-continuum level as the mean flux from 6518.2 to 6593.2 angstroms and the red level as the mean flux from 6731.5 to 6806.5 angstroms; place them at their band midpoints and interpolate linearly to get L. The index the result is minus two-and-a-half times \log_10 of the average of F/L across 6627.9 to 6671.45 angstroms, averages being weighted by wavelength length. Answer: 0.121 mag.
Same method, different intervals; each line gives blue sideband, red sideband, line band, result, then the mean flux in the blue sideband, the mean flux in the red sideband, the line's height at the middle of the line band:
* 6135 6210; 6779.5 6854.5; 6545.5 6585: -0.047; 15.6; 16.7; 16.3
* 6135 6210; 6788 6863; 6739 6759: 0.016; 15.6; 16.7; 16.6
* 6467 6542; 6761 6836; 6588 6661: 0.029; 16.7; 16.6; 16.6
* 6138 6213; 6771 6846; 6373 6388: 0.013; 15.7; 16.6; 16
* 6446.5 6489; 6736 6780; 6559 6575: -0.061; 16.5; 16.4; 16.5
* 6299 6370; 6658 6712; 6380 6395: -0.014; 16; 15.2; 15.9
